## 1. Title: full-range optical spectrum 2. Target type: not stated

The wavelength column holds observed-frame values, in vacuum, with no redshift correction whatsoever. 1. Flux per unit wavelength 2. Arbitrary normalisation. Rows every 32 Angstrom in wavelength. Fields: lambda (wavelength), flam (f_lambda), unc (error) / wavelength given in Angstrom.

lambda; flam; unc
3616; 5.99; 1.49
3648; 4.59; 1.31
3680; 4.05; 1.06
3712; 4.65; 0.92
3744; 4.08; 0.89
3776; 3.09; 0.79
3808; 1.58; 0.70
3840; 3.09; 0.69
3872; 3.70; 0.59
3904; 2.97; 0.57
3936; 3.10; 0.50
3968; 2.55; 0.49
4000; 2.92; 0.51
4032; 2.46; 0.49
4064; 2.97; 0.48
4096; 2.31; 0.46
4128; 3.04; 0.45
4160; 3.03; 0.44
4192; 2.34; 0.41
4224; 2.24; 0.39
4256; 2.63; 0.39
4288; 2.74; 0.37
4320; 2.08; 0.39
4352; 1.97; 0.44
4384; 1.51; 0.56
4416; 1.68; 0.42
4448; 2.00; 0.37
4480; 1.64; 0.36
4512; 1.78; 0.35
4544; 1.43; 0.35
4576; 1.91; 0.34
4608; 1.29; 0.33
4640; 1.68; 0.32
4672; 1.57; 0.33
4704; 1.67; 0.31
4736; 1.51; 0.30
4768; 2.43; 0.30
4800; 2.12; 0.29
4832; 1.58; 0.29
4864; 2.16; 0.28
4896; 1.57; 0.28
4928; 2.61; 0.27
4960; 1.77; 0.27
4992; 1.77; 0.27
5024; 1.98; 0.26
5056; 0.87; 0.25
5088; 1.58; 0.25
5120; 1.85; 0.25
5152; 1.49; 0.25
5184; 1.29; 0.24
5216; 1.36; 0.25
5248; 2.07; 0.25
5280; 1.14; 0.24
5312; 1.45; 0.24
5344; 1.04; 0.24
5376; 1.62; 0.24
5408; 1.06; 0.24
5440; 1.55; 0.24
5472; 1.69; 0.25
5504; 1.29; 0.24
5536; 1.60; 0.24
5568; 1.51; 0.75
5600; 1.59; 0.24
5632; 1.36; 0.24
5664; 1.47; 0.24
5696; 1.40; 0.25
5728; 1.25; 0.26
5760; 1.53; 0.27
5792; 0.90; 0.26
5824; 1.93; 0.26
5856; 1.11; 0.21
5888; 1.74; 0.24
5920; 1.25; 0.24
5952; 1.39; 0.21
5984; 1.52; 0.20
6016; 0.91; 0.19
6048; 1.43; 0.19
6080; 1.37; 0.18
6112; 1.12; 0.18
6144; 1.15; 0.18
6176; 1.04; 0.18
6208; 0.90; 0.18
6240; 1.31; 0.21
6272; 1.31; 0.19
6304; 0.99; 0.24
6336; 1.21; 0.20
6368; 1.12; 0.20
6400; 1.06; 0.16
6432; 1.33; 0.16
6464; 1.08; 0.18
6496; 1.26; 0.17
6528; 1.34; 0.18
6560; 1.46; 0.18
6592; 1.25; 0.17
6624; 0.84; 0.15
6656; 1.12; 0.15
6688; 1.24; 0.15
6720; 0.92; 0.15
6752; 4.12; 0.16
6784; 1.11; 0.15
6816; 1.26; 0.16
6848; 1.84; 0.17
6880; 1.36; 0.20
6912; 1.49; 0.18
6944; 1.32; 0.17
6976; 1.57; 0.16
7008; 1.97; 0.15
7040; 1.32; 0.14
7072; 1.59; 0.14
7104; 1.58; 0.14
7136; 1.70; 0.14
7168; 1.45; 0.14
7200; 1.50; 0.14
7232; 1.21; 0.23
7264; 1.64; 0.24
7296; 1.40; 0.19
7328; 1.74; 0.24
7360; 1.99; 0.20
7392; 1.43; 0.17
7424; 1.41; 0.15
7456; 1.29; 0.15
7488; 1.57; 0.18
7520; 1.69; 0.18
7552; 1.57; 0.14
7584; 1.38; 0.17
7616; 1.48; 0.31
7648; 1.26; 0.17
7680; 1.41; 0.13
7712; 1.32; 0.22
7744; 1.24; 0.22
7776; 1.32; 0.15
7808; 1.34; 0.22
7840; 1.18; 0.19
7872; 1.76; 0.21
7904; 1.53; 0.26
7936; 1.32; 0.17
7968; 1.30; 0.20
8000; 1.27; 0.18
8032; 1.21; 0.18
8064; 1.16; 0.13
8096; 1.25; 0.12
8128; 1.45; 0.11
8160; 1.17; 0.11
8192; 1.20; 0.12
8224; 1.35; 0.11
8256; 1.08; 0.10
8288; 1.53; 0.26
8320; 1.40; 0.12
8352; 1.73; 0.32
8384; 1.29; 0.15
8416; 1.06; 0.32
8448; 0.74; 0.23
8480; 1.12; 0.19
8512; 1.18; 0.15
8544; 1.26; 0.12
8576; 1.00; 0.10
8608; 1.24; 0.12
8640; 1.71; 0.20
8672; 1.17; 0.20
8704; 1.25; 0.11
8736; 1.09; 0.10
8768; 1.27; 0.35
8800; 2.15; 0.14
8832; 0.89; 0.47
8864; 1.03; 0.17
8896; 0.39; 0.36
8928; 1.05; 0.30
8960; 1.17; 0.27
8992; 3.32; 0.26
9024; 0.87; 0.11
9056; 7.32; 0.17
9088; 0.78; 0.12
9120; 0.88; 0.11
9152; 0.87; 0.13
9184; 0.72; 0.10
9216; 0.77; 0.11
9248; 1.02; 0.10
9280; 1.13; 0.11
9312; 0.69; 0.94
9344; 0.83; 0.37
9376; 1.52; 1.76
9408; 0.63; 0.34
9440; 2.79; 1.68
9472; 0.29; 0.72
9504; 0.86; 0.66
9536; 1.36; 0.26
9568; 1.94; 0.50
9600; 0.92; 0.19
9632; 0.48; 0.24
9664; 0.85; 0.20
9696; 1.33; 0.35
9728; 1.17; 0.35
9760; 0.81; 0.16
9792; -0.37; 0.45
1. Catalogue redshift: 0.810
